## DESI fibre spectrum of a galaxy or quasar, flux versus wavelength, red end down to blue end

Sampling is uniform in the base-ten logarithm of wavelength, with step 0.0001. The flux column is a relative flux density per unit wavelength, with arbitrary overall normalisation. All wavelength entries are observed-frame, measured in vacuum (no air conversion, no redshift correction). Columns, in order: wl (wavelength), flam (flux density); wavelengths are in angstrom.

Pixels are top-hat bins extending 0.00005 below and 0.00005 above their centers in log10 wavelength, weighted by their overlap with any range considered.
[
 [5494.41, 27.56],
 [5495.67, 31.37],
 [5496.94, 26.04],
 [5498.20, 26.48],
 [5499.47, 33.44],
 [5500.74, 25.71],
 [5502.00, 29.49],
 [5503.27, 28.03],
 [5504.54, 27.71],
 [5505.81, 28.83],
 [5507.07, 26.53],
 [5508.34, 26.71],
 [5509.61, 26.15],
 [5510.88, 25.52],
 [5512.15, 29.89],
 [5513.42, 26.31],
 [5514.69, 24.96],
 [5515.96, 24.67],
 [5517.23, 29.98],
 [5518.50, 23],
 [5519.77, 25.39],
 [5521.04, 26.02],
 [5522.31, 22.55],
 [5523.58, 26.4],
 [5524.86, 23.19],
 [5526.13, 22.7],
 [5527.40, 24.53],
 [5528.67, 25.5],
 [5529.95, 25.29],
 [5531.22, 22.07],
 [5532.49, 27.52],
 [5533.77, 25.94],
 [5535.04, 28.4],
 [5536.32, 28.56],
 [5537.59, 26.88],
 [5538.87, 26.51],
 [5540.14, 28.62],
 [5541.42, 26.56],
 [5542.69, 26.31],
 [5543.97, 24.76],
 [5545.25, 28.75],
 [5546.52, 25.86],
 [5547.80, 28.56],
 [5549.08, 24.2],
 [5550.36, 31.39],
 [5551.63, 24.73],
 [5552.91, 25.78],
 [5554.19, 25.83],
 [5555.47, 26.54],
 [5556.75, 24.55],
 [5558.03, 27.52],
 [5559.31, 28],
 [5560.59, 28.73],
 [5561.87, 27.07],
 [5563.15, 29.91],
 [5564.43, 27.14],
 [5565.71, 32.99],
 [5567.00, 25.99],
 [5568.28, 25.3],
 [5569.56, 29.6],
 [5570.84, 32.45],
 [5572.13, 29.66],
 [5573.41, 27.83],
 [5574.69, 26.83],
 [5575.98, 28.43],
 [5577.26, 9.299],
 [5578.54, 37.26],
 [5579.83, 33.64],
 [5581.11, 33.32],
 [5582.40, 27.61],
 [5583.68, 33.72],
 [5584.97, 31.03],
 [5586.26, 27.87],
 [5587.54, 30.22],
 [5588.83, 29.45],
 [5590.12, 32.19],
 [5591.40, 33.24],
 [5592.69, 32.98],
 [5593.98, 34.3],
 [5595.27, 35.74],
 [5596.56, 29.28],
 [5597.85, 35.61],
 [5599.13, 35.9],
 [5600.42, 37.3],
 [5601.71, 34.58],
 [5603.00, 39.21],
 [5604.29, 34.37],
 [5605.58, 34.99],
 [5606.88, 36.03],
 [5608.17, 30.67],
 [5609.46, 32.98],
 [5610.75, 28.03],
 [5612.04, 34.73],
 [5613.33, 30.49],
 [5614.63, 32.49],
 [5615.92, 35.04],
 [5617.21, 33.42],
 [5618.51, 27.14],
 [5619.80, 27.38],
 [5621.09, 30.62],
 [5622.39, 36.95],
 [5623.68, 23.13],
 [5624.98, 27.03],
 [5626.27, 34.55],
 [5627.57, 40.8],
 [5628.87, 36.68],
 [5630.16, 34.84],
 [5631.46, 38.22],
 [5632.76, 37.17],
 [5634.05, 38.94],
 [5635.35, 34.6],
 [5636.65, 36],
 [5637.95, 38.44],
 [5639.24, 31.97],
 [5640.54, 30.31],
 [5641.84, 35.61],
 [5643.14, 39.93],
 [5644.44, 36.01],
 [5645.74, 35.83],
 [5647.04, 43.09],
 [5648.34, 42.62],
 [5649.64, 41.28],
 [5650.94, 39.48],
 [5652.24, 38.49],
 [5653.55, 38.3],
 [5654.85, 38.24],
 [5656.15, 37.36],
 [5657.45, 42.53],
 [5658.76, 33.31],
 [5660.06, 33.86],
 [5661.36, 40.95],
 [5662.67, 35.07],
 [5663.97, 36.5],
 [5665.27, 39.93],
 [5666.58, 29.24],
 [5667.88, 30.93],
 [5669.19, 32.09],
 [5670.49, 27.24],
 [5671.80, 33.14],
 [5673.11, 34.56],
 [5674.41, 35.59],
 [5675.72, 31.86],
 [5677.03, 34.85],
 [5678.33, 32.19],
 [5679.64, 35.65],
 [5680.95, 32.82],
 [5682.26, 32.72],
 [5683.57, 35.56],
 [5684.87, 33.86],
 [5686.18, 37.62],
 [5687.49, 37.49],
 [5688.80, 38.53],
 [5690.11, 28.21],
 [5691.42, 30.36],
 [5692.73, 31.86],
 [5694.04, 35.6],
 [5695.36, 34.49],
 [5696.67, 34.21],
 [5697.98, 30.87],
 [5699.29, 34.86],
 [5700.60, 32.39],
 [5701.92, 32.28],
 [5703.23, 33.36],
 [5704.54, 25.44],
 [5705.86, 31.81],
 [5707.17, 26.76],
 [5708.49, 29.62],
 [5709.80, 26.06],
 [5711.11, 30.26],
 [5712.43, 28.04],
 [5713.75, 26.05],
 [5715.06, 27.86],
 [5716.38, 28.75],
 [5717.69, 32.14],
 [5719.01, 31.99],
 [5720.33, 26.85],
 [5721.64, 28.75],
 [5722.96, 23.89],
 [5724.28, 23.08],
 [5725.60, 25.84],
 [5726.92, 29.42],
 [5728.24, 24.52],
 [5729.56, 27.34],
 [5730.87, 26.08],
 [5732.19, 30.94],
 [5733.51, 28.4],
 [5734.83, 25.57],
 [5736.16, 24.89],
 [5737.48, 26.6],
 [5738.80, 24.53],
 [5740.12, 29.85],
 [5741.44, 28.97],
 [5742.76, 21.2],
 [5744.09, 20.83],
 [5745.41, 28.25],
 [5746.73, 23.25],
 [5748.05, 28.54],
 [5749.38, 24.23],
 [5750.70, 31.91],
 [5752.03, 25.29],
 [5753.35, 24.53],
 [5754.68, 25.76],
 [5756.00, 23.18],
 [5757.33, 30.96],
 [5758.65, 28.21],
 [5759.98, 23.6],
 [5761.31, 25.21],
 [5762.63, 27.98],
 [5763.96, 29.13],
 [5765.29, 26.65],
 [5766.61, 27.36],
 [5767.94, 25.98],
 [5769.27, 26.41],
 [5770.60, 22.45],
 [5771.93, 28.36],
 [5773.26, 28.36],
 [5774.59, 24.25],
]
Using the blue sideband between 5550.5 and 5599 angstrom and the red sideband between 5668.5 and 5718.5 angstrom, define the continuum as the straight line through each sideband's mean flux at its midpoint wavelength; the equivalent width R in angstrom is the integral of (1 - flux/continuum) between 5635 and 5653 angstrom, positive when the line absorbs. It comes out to -3.8 angstrom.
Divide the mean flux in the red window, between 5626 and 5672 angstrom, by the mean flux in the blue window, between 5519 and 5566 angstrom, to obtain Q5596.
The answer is 1.38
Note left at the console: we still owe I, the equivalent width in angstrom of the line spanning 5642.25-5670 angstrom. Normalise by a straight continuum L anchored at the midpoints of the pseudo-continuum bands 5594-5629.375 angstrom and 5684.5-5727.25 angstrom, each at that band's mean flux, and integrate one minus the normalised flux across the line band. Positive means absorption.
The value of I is -4.7 angstrom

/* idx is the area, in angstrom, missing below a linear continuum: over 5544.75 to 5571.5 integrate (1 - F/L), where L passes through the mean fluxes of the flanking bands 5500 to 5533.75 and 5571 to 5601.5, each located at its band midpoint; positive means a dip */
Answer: 1.24 angstrom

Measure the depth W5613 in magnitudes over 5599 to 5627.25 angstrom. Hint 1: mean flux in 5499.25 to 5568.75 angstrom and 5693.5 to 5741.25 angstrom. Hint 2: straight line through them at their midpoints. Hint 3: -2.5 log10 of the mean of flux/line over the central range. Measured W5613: -0.18 mag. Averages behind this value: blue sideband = 26.7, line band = 32.6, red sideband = 28.8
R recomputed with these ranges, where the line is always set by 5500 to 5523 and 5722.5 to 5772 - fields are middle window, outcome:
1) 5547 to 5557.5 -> 0.0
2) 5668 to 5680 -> -3.0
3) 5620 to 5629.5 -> -2.2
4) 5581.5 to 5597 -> -3.0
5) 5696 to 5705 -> -2.0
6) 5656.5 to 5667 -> -4.1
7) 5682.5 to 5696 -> -4.1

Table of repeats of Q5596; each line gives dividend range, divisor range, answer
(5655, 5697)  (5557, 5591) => 1.19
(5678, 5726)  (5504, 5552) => 1.18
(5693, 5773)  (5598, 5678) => 0.80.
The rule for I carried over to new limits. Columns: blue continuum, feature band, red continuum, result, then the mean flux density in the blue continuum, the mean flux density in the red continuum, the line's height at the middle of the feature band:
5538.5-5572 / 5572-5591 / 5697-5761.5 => -1.2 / 27.5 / 27.6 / 27.5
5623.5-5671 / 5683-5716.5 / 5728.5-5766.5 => -0.6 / 36.1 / 26.5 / 31.1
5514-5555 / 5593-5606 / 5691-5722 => -3.5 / 26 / 30.5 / 27.7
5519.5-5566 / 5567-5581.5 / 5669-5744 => -0.6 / 26.5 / 30.2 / 27.2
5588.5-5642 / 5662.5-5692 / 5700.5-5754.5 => -3.5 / 33.7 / 27.4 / 30.2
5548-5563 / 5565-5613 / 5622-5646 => -1.6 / 26.9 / 35.1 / 30.4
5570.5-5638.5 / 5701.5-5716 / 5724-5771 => -0.4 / 32.5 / 26.4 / 28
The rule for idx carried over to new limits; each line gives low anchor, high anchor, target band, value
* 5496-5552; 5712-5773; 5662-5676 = -3.5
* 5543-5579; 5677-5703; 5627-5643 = -2.7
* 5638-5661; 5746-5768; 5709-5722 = 0.9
